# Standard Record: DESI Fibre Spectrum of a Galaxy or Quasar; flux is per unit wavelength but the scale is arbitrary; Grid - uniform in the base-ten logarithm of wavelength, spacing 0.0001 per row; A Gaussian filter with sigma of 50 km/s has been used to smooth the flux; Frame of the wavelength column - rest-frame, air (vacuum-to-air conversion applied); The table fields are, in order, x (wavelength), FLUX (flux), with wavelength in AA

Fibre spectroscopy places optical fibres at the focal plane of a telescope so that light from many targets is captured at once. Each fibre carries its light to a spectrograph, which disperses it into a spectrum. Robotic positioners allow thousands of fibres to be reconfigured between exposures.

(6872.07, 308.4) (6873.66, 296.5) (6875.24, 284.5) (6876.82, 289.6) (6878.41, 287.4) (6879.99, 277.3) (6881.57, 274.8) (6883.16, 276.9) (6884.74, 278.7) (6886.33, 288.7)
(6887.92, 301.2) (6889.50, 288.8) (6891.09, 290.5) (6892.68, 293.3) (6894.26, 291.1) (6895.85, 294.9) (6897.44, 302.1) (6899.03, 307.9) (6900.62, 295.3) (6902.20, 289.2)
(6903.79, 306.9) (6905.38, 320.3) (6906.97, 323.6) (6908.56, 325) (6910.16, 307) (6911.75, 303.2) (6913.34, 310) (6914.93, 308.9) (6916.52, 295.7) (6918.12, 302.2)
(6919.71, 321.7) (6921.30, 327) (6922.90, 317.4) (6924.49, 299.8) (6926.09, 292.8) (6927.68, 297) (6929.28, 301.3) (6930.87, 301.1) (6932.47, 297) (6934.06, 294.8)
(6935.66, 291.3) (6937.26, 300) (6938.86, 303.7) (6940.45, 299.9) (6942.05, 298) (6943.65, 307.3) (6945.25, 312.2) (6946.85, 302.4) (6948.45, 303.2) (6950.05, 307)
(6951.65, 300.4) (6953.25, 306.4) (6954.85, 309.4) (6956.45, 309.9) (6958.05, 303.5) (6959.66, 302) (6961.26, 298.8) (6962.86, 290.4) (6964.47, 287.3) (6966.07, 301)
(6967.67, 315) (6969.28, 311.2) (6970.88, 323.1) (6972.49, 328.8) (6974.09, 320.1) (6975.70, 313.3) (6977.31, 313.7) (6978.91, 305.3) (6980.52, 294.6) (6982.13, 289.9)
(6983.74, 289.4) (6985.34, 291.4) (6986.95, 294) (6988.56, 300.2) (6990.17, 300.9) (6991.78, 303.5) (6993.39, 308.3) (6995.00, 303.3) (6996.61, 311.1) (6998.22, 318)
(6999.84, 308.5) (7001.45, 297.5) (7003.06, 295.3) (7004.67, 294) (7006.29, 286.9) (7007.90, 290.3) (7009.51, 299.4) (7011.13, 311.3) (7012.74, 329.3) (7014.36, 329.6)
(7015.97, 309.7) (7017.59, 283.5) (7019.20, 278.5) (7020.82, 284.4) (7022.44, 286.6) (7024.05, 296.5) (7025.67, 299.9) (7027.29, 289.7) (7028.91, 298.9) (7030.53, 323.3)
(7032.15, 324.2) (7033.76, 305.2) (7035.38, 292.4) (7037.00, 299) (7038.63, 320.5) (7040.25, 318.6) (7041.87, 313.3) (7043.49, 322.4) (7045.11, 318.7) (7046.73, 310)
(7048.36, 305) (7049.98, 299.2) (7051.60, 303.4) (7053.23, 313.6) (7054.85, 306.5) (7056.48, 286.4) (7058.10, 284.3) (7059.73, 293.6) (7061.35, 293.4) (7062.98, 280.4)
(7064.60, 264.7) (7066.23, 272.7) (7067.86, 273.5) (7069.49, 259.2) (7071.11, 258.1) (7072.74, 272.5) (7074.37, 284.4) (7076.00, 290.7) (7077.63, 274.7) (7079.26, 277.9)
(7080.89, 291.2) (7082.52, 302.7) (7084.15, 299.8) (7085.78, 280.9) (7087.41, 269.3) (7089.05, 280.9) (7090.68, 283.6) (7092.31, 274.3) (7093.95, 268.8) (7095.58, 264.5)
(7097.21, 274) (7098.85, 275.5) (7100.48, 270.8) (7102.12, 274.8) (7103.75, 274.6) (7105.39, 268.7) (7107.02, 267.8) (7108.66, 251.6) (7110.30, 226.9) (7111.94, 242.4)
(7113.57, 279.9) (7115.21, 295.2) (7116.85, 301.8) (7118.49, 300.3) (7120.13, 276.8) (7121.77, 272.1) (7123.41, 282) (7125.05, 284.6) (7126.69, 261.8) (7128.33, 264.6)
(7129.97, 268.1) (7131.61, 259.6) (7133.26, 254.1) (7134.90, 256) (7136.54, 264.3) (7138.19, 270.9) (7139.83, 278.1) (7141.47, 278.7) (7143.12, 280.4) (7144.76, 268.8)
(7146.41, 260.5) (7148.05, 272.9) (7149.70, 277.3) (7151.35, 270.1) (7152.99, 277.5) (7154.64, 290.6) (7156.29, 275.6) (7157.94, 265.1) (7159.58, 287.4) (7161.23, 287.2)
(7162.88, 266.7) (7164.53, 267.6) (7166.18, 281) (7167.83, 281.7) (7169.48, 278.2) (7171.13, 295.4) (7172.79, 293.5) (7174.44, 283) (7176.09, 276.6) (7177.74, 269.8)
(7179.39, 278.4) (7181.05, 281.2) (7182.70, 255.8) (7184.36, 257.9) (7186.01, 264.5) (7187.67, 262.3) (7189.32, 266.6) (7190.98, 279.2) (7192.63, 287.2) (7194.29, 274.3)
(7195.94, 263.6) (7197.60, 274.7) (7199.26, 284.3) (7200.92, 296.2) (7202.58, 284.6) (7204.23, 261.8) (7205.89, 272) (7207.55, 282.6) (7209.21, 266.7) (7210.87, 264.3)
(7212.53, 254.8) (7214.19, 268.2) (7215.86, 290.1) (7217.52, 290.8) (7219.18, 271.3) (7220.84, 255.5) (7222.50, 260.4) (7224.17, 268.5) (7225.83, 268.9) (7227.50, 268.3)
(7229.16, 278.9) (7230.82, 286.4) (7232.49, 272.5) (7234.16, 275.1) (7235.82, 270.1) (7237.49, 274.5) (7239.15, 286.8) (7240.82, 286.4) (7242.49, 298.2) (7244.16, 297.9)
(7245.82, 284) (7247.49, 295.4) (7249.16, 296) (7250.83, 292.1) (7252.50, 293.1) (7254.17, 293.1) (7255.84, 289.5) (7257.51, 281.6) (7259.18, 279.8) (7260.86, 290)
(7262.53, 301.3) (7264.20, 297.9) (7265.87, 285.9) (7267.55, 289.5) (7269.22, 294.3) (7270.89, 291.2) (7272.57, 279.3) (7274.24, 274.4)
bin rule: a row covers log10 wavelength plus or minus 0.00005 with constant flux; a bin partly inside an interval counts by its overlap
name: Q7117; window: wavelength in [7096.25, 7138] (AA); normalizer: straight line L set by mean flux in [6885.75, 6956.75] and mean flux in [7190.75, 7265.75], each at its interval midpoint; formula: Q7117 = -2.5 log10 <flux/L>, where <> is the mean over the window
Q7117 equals 0.07 mag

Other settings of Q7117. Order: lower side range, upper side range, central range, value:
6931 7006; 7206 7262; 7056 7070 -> 0.06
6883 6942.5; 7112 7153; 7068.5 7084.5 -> 0.00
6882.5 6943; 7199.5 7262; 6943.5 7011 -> -0.02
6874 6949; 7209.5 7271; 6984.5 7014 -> -0.03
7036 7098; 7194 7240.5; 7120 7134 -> 0.06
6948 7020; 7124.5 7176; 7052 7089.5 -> 0.02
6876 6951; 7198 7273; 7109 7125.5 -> 0.05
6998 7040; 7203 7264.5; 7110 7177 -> 0.06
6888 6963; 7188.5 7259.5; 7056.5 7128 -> 0.05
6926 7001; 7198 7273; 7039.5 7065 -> -0.02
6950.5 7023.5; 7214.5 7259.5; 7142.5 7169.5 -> 0.05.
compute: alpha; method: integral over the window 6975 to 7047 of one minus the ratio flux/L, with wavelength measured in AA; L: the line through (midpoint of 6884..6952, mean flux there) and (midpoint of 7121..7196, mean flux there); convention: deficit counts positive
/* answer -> -3.0 AA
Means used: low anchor 302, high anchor 273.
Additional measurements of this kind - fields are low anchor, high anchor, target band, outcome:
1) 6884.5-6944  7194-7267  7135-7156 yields 0.92 AA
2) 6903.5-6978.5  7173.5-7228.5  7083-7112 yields 1.58 AA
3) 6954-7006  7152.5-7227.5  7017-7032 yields 0.14 AA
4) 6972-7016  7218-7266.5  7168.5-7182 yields 0.33 AA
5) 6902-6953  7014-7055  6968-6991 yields -0.04 AA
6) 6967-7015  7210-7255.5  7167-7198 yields 1.09 AA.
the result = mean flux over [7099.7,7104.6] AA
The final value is 273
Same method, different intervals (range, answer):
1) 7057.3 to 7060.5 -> 288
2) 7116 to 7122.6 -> 288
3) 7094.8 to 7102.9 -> 272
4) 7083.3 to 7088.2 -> 284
